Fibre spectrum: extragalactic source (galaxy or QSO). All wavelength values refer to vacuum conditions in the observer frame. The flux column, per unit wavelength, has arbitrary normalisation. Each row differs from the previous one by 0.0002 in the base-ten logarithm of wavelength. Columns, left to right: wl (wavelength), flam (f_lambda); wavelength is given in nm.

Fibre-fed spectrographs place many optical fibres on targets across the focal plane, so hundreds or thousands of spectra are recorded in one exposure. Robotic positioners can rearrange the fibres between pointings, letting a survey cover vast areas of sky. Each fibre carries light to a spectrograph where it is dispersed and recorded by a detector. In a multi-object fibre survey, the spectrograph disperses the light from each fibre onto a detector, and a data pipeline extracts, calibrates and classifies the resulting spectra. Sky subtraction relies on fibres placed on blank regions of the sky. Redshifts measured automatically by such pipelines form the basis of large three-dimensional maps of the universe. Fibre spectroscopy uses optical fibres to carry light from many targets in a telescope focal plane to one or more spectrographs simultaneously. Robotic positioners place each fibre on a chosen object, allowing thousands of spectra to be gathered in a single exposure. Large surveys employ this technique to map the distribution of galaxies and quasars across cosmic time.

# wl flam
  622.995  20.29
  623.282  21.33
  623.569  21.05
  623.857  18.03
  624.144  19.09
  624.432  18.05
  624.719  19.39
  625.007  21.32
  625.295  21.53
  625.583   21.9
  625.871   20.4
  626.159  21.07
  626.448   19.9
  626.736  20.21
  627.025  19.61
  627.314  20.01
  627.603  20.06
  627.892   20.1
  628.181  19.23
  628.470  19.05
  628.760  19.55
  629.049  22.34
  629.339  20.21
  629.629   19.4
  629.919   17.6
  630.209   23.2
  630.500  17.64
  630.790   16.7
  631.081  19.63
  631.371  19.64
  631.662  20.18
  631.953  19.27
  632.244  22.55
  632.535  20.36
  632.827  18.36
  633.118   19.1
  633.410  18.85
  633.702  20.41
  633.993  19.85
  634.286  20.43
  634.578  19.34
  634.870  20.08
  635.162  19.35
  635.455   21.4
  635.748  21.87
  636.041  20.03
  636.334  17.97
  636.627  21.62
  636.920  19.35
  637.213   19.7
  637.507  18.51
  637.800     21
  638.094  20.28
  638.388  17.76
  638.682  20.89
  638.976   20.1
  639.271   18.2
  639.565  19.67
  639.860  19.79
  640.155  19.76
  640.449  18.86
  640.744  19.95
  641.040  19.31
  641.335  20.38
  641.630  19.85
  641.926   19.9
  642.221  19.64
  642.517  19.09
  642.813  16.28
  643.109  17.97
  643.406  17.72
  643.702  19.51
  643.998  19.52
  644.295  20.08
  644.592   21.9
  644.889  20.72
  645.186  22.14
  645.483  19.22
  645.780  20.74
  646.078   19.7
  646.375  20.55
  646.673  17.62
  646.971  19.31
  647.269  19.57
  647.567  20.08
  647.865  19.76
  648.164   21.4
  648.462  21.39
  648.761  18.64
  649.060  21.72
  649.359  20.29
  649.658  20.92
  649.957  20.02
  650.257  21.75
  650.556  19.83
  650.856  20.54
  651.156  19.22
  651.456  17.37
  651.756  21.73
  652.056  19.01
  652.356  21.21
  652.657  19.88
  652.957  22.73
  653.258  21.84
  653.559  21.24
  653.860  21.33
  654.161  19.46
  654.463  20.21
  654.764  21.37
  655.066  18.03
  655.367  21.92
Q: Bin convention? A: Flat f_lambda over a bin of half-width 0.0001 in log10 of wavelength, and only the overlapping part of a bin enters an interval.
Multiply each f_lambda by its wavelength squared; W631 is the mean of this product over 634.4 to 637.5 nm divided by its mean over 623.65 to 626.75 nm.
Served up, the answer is 1.03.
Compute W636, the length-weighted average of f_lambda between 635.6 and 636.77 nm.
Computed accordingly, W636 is 20.4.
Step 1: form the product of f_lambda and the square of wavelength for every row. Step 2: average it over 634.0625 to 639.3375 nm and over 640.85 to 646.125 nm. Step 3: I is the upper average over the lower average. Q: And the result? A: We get 1.0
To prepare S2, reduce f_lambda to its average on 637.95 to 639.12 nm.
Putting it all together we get 19.8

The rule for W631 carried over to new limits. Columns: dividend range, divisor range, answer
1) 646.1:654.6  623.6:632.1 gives 1.10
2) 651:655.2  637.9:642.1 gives 1.08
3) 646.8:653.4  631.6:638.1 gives 1.07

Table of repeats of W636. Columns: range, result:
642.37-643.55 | 17.8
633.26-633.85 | 19.6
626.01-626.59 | 20.5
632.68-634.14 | 19.3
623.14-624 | 20.1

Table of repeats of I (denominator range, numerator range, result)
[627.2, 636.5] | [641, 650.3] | 1.05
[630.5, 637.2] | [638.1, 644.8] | 1.00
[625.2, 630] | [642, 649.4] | 1.04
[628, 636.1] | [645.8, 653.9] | 1.08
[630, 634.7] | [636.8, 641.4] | 1.02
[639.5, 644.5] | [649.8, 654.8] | 1.10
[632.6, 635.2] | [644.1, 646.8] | 1.08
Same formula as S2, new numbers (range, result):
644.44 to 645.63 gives 21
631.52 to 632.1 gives 19.7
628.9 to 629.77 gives 20.7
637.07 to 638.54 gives 19.5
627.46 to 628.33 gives 19.8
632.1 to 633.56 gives 19.8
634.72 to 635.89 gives 20.7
